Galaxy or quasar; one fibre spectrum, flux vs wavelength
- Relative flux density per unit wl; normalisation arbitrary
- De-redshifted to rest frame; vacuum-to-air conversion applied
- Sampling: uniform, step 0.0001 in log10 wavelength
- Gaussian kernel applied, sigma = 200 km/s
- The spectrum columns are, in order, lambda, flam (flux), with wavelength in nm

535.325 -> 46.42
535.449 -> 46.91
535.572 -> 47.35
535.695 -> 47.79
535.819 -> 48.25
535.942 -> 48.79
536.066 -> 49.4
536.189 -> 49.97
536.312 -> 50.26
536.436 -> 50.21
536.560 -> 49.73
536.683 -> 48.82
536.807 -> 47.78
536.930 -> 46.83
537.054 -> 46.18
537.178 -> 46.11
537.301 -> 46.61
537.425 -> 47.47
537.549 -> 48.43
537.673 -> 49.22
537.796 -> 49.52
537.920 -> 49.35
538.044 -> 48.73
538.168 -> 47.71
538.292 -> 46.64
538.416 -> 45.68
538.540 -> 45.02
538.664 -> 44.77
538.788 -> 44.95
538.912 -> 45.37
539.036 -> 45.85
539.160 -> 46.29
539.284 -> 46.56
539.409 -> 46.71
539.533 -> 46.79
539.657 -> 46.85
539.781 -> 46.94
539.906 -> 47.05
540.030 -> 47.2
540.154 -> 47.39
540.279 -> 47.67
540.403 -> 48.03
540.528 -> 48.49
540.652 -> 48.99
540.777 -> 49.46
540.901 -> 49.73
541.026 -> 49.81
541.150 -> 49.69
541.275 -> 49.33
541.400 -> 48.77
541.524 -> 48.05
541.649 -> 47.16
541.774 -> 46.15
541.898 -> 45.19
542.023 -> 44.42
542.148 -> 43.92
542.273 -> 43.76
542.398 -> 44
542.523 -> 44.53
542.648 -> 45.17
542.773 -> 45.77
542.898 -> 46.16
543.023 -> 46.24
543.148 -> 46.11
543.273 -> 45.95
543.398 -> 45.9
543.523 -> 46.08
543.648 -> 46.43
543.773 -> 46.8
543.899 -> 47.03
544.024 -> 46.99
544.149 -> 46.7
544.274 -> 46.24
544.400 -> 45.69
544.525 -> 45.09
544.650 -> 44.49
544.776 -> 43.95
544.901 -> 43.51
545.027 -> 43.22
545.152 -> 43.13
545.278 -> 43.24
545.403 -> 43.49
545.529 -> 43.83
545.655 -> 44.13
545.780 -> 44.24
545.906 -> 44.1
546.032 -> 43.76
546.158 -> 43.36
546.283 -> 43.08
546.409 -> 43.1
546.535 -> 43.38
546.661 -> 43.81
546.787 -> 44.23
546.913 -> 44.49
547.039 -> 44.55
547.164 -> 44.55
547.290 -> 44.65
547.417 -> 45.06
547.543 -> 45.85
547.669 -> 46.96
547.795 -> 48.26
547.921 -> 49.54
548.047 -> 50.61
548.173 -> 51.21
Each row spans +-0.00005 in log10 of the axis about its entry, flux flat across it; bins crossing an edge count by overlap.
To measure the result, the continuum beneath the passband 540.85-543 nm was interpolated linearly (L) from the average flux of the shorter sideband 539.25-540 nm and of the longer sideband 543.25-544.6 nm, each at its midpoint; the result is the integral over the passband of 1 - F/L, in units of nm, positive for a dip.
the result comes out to 0.00 nm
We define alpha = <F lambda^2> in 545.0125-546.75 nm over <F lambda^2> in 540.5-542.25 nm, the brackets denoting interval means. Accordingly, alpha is 0.9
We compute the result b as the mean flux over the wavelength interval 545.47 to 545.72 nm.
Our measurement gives 44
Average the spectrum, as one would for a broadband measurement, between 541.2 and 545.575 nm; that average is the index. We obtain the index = 45.5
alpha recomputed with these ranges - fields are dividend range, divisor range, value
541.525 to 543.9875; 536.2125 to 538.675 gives 0.97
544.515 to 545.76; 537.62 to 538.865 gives 0.95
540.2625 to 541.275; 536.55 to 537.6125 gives 1.05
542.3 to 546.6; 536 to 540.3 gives 0.97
